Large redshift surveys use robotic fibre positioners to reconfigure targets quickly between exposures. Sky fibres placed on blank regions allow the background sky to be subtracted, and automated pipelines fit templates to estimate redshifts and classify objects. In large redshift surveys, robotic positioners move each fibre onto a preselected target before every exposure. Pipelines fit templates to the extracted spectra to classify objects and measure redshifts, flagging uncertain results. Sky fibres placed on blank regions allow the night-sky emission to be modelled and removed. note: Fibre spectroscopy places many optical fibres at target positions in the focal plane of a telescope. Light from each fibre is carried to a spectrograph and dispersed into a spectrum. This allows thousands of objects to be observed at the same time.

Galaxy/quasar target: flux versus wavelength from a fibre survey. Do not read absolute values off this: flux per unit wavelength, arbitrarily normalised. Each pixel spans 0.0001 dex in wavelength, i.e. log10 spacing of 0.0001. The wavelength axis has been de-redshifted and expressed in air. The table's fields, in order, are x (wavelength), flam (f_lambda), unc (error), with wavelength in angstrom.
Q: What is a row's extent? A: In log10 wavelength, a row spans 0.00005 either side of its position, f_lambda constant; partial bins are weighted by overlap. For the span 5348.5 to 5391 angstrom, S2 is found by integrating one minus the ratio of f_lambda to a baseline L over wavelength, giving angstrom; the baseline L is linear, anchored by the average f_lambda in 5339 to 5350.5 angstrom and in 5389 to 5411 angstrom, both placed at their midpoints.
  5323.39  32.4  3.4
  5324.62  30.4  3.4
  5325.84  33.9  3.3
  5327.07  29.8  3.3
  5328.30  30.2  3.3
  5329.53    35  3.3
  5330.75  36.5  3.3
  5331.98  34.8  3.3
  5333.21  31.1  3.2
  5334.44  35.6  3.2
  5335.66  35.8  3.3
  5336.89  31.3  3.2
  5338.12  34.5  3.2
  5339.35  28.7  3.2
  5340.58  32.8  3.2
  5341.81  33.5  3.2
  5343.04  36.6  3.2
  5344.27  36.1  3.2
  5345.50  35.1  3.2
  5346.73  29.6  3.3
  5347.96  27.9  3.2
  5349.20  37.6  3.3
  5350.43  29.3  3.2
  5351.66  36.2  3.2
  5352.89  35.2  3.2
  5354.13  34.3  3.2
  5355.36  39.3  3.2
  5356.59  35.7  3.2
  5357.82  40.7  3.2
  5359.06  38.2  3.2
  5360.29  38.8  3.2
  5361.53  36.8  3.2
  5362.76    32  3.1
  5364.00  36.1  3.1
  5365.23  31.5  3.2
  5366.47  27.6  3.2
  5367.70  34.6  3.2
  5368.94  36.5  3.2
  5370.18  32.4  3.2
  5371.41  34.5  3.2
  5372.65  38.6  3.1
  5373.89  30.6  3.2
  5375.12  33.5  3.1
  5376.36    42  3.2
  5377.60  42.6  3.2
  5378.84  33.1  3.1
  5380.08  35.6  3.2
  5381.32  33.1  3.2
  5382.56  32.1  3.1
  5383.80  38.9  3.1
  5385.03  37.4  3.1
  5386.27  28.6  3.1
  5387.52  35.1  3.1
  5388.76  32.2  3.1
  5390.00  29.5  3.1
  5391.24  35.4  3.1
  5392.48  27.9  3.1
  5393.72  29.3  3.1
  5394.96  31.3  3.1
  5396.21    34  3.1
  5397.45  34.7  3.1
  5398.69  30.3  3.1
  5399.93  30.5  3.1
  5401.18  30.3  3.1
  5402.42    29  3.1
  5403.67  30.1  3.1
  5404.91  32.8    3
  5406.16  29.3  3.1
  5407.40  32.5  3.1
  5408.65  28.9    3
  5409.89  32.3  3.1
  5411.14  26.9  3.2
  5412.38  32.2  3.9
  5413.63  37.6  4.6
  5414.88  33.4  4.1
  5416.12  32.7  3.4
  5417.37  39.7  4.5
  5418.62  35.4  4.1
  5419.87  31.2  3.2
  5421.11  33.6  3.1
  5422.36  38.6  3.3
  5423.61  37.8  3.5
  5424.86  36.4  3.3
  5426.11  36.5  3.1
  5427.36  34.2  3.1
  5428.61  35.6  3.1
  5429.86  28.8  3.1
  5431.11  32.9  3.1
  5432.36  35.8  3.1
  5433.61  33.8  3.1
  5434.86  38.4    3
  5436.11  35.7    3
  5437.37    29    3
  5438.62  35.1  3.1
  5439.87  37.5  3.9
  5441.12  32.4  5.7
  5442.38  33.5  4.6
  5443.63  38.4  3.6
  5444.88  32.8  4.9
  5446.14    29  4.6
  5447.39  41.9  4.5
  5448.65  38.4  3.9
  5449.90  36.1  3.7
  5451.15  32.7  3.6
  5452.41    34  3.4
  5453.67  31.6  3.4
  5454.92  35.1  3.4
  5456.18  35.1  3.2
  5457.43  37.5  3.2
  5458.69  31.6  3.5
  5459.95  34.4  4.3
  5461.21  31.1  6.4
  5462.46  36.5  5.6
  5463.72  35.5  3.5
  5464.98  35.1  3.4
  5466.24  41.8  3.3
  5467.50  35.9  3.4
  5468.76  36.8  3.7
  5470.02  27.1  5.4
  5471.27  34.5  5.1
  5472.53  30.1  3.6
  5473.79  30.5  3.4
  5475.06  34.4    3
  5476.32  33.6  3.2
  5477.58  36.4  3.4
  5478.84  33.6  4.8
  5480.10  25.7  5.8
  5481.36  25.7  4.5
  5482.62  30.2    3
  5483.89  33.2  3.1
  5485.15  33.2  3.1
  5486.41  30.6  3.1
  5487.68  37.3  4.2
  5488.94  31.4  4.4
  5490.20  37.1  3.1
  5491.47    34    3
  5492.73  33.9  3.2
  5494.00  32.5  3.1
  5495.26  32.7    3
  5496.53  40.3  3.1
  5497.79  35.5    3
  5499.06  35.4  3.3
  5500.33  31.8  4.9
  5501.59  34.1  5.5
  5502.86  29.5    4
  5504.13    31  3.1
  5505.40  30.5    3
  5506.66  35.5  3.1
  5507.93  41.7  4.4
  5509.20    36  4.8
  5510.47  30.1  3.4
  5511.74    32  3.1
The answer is -3.87 angstrom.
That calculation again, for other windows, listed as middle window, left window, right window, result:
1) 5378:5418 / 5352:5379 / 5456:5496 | 2.9 angstrom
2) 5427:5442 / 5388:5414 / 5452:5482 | -0.8 angstrom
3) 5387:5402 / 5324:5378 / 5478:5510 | 1.1 angstrom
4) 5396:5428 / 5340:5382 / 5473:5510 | 1.1 angstrom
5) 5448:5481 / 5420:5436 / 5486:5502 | 0.7 angstrom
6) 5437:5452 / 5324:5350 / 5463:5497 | -0.7 angstrom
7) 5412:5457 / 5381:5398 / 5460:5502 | -2.2 angstrom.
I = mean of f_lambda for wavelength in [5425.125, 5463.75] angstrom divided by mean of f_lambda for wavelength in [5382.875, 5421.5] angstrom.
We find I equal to 1.07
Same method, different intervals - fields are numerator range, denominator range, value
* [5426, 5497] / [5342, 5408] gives 1.00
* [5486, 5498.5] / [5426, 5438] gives 1.02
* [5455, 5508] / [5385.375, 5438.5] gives 1.02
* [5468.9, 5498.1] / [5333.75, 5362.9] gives 0.95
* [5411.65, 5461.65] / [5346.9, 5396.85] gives 1.01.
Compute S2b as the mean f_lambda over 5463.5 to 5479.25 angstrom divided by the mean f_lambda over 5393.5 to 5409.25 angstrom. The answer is 1.10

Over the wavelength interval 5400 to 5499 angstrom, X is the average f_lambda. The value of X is 33.8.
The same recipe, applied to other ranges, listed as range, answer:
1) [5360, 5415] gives 33.1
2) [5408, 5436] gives 34.2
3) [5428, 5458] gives 34.6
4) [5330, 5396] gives 34.2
